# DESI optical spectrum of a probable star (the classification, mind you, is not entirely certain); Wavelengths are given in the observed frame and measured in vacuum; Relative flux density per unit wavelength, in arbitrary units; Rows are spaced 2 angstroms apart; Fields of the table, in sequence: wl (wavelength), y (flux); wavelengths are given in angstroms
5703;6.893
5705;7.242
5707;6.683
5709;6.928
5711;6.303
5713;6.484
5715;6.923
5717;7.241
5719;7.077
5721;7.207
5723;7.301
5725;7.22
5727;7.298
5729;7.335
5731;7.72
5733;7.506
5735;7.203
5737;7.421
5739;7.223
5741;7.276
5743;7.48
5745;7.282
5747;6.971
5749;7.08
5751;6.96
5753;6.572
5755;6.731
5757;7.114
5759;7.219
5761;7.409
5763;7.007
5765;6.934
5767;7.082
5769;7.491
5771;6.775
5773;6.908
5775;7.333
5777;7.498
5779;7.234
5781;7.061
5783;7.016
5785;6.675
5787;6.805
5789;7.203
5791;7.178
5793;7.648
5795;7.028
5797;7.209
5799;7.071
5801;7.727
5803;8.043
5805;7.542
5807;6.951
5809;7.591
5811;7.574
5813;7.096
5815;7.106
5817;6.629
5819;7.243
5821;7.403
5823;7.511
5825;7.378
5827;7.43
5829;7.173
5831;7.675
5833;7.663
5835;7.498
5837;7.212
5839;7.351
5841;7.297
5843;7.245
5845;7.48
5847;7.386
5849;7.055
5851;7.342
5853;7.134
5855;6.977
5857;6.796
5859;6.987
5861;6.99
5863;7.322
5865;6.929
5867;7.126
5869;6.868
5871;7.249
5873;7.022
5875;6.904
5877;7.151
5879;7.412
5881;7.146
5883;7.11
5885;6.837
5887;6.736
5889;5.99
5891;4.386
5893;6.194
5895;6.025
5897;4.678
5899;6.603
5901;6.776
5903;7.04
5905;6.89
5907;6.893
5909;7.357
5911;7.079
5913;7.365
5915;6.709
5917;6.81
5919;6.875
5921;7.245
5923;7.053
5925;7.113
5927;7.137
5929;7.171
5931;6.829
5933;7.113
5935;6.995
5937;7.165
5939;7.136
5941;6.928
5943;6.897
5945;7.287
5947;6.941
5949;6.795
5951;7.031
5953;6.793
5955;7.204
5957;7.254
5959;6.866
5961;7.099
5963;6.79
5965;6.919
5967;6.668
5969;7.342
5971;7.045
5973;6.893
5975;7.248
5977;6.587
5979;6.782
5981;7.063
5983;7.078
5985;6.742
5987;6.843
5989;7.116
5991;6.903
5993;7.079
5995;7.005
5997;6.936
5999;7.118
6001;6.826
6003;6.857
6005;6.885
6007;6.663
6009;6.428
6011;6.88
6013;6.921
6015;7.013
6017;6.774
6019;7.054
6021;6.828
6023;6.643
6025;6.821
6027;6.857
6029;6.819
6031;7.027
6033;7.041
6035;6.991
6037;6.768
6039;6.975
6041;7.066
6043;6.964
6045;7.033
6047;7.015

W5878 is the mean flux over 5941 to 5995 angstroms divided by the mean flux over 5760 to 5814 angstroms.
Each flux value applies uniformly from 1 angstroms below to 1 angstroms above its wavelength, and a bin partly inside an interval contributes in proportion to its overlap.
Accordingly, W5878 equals 1.0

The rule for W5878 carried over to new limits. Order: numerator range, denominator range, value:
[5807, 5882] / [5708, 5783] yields 1.01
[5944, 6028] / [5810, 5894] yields 0.98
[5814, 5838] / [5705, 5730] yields 1.05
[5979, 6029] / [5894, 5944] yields 1.00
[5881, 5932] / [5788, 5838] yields 0.91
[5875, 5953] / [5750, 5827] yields 0.95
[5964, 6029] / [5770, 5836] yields 0.95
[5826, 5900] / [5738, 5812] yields 0.96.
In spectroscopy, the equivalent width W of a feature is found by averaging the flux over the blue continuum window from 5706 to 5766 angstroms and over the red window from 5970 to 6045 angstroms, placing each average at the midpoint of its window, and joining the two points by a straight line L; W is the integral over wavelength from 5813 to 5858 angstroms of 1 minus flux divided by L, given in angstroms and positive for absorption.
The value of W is -1.5 angstroms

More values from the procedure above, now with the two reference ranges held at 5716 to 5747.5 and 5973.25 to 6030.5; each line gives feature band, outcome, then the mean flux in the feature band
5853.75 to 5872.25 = 0.19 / 7.03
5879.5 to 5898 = 2.37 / 6.16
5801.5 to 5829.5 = -0.66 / 7.34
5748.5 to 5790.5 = 1.10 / 7.05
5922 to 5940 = -0.22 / 7.08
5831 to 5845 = -0.52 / 7.41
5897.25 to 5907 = 0.51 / 6.67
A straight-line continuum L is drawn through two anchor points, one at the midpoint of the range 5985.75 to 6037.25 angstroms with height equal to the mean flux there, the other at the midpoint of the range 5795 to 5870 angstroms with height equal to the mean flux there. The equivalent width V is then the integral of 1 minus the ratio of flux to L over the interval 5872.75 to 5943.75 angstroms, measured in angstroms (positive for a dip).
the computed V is 3.1 angstroms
